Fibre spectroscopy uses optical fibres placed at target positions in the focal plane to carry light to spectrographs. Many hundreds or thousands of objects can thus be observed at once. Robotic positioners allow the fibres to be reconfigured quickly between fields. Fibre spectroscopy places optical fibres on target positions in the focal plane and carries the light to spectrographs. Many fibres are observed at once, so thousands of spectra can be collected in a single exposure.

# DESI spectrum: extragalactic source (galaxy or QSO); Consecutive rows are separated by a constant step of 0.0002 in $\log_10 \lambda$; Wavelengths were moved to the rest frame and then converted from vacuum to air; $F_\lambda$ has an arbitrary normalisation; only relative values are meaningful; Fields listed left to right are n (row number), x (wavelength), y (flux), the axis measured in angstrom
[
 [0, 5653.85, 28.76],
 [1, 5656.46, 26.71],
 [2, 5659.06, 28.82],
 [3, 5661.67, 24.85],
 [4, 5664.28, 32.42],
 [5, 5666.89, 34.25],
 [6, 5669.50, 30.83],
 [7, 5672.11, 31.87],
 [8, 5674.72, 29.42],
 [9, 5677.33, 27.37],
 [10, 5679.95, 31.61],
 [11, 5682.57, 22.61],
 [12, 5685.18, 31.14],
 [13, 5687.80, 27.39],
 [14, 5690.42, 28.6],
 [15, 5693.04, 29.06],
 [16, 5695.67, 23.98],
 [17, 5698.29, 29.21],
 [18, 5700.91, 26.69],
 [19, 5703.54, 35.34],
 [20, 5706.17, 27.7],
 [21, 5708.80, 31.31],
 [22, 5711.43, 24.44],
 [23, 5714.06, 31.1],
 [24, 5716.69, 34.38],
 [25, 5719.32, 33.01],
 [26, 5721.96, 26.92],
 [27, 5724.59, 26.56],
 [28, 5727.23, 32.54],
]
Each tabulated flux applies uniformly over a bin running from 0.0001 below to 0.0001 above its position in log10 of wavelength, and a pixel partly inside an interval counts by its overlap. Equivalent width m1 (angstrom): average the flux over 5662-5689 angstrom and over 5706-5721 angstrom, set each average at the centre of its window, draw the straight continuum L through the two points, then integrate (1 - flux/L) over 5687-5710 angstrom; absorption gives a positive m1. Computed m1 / 1.0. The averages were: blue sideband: 29.7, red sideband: 30.4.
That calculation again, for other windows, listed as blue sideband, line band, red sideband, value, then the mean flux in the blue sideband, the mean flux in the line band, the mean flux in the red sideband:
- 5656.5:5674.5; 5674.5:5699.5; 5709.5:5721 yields 1.98 angstrom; 30.2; 28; 30.6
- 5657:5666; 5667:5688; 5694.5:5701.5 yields -1.15 angstrom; 28.8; 29.4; 26.7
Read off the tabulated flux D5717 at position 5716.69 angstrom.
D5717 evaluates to 34.38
